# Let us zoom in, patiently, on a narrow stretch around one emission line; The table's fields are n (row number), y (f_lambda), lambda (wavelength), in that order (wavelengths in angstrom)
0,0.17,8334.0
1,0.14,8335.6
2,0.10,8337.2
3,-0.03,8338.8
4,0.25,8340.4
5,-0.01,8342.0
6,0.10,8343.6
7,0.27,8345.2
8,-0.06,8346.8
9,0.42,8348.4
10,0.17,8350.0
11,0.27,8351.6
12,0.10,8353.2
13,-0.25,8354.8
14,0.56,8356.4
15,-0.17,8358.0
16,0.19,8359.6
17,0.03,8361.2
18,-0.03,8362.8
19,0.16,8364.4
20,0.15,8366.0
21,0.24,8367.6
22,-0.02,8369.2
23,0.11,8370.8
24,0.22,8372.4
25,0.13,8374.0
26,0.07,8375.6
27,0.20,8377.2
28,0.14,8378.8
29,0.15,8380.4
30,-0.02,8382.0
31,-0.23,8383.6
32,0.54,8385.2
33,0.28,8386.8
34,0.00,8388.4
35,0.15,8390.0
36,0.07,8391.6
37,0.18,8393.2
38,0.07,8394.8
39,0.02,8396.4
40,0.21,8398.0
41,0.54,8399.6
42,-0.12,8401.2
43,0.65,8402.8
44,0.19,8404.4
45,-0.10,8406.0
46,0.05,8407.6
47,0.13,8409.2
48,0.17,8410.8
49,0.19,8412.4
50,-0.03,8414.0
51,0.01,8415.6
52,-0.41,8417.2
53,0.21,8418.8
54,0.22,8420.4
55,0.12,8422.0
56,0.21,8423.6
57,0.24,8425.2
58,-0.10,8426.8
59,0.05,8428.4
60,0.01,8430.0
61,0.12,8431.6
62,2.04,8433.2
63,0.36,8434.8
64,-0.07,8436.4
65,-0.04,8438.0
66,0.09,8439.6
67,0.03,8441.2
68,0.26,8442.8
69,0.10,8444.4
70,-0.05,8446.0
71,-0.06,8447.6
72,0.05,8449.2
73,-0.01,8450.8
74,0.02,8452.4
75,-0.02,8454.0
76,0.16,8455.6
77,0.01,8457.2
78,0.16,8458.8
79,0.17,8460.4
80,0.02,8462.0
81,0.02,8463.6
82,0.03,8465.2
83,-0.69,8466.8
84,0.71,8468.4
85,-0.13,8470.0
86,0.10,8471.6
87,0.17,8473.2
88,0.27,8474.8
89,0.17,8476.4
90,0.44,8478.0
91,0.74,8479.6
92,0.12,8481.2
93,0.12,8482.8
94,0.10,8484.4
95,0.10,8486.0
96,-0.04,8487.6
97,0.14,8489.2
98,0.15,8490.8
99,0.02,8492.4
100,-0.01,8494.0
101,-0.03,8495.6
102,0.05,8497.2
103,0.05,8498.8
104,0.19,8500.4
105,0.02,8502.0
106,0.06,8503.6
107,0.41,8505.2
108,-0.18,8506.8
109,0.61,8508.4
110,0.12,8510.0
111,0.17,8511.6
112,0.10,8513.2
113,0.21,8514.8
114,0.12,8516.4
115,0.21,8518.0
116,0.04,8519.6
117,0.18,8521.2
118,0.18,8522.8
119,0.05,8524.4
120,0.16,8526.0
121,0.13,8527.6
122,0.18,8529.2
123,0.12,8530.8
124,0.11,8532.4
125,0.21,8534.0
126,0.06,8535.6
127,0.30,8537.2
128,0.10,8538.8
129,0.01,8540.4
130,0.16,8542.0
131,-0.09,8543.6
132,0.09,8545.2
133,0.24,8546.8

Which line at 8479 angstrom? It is H-alpha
